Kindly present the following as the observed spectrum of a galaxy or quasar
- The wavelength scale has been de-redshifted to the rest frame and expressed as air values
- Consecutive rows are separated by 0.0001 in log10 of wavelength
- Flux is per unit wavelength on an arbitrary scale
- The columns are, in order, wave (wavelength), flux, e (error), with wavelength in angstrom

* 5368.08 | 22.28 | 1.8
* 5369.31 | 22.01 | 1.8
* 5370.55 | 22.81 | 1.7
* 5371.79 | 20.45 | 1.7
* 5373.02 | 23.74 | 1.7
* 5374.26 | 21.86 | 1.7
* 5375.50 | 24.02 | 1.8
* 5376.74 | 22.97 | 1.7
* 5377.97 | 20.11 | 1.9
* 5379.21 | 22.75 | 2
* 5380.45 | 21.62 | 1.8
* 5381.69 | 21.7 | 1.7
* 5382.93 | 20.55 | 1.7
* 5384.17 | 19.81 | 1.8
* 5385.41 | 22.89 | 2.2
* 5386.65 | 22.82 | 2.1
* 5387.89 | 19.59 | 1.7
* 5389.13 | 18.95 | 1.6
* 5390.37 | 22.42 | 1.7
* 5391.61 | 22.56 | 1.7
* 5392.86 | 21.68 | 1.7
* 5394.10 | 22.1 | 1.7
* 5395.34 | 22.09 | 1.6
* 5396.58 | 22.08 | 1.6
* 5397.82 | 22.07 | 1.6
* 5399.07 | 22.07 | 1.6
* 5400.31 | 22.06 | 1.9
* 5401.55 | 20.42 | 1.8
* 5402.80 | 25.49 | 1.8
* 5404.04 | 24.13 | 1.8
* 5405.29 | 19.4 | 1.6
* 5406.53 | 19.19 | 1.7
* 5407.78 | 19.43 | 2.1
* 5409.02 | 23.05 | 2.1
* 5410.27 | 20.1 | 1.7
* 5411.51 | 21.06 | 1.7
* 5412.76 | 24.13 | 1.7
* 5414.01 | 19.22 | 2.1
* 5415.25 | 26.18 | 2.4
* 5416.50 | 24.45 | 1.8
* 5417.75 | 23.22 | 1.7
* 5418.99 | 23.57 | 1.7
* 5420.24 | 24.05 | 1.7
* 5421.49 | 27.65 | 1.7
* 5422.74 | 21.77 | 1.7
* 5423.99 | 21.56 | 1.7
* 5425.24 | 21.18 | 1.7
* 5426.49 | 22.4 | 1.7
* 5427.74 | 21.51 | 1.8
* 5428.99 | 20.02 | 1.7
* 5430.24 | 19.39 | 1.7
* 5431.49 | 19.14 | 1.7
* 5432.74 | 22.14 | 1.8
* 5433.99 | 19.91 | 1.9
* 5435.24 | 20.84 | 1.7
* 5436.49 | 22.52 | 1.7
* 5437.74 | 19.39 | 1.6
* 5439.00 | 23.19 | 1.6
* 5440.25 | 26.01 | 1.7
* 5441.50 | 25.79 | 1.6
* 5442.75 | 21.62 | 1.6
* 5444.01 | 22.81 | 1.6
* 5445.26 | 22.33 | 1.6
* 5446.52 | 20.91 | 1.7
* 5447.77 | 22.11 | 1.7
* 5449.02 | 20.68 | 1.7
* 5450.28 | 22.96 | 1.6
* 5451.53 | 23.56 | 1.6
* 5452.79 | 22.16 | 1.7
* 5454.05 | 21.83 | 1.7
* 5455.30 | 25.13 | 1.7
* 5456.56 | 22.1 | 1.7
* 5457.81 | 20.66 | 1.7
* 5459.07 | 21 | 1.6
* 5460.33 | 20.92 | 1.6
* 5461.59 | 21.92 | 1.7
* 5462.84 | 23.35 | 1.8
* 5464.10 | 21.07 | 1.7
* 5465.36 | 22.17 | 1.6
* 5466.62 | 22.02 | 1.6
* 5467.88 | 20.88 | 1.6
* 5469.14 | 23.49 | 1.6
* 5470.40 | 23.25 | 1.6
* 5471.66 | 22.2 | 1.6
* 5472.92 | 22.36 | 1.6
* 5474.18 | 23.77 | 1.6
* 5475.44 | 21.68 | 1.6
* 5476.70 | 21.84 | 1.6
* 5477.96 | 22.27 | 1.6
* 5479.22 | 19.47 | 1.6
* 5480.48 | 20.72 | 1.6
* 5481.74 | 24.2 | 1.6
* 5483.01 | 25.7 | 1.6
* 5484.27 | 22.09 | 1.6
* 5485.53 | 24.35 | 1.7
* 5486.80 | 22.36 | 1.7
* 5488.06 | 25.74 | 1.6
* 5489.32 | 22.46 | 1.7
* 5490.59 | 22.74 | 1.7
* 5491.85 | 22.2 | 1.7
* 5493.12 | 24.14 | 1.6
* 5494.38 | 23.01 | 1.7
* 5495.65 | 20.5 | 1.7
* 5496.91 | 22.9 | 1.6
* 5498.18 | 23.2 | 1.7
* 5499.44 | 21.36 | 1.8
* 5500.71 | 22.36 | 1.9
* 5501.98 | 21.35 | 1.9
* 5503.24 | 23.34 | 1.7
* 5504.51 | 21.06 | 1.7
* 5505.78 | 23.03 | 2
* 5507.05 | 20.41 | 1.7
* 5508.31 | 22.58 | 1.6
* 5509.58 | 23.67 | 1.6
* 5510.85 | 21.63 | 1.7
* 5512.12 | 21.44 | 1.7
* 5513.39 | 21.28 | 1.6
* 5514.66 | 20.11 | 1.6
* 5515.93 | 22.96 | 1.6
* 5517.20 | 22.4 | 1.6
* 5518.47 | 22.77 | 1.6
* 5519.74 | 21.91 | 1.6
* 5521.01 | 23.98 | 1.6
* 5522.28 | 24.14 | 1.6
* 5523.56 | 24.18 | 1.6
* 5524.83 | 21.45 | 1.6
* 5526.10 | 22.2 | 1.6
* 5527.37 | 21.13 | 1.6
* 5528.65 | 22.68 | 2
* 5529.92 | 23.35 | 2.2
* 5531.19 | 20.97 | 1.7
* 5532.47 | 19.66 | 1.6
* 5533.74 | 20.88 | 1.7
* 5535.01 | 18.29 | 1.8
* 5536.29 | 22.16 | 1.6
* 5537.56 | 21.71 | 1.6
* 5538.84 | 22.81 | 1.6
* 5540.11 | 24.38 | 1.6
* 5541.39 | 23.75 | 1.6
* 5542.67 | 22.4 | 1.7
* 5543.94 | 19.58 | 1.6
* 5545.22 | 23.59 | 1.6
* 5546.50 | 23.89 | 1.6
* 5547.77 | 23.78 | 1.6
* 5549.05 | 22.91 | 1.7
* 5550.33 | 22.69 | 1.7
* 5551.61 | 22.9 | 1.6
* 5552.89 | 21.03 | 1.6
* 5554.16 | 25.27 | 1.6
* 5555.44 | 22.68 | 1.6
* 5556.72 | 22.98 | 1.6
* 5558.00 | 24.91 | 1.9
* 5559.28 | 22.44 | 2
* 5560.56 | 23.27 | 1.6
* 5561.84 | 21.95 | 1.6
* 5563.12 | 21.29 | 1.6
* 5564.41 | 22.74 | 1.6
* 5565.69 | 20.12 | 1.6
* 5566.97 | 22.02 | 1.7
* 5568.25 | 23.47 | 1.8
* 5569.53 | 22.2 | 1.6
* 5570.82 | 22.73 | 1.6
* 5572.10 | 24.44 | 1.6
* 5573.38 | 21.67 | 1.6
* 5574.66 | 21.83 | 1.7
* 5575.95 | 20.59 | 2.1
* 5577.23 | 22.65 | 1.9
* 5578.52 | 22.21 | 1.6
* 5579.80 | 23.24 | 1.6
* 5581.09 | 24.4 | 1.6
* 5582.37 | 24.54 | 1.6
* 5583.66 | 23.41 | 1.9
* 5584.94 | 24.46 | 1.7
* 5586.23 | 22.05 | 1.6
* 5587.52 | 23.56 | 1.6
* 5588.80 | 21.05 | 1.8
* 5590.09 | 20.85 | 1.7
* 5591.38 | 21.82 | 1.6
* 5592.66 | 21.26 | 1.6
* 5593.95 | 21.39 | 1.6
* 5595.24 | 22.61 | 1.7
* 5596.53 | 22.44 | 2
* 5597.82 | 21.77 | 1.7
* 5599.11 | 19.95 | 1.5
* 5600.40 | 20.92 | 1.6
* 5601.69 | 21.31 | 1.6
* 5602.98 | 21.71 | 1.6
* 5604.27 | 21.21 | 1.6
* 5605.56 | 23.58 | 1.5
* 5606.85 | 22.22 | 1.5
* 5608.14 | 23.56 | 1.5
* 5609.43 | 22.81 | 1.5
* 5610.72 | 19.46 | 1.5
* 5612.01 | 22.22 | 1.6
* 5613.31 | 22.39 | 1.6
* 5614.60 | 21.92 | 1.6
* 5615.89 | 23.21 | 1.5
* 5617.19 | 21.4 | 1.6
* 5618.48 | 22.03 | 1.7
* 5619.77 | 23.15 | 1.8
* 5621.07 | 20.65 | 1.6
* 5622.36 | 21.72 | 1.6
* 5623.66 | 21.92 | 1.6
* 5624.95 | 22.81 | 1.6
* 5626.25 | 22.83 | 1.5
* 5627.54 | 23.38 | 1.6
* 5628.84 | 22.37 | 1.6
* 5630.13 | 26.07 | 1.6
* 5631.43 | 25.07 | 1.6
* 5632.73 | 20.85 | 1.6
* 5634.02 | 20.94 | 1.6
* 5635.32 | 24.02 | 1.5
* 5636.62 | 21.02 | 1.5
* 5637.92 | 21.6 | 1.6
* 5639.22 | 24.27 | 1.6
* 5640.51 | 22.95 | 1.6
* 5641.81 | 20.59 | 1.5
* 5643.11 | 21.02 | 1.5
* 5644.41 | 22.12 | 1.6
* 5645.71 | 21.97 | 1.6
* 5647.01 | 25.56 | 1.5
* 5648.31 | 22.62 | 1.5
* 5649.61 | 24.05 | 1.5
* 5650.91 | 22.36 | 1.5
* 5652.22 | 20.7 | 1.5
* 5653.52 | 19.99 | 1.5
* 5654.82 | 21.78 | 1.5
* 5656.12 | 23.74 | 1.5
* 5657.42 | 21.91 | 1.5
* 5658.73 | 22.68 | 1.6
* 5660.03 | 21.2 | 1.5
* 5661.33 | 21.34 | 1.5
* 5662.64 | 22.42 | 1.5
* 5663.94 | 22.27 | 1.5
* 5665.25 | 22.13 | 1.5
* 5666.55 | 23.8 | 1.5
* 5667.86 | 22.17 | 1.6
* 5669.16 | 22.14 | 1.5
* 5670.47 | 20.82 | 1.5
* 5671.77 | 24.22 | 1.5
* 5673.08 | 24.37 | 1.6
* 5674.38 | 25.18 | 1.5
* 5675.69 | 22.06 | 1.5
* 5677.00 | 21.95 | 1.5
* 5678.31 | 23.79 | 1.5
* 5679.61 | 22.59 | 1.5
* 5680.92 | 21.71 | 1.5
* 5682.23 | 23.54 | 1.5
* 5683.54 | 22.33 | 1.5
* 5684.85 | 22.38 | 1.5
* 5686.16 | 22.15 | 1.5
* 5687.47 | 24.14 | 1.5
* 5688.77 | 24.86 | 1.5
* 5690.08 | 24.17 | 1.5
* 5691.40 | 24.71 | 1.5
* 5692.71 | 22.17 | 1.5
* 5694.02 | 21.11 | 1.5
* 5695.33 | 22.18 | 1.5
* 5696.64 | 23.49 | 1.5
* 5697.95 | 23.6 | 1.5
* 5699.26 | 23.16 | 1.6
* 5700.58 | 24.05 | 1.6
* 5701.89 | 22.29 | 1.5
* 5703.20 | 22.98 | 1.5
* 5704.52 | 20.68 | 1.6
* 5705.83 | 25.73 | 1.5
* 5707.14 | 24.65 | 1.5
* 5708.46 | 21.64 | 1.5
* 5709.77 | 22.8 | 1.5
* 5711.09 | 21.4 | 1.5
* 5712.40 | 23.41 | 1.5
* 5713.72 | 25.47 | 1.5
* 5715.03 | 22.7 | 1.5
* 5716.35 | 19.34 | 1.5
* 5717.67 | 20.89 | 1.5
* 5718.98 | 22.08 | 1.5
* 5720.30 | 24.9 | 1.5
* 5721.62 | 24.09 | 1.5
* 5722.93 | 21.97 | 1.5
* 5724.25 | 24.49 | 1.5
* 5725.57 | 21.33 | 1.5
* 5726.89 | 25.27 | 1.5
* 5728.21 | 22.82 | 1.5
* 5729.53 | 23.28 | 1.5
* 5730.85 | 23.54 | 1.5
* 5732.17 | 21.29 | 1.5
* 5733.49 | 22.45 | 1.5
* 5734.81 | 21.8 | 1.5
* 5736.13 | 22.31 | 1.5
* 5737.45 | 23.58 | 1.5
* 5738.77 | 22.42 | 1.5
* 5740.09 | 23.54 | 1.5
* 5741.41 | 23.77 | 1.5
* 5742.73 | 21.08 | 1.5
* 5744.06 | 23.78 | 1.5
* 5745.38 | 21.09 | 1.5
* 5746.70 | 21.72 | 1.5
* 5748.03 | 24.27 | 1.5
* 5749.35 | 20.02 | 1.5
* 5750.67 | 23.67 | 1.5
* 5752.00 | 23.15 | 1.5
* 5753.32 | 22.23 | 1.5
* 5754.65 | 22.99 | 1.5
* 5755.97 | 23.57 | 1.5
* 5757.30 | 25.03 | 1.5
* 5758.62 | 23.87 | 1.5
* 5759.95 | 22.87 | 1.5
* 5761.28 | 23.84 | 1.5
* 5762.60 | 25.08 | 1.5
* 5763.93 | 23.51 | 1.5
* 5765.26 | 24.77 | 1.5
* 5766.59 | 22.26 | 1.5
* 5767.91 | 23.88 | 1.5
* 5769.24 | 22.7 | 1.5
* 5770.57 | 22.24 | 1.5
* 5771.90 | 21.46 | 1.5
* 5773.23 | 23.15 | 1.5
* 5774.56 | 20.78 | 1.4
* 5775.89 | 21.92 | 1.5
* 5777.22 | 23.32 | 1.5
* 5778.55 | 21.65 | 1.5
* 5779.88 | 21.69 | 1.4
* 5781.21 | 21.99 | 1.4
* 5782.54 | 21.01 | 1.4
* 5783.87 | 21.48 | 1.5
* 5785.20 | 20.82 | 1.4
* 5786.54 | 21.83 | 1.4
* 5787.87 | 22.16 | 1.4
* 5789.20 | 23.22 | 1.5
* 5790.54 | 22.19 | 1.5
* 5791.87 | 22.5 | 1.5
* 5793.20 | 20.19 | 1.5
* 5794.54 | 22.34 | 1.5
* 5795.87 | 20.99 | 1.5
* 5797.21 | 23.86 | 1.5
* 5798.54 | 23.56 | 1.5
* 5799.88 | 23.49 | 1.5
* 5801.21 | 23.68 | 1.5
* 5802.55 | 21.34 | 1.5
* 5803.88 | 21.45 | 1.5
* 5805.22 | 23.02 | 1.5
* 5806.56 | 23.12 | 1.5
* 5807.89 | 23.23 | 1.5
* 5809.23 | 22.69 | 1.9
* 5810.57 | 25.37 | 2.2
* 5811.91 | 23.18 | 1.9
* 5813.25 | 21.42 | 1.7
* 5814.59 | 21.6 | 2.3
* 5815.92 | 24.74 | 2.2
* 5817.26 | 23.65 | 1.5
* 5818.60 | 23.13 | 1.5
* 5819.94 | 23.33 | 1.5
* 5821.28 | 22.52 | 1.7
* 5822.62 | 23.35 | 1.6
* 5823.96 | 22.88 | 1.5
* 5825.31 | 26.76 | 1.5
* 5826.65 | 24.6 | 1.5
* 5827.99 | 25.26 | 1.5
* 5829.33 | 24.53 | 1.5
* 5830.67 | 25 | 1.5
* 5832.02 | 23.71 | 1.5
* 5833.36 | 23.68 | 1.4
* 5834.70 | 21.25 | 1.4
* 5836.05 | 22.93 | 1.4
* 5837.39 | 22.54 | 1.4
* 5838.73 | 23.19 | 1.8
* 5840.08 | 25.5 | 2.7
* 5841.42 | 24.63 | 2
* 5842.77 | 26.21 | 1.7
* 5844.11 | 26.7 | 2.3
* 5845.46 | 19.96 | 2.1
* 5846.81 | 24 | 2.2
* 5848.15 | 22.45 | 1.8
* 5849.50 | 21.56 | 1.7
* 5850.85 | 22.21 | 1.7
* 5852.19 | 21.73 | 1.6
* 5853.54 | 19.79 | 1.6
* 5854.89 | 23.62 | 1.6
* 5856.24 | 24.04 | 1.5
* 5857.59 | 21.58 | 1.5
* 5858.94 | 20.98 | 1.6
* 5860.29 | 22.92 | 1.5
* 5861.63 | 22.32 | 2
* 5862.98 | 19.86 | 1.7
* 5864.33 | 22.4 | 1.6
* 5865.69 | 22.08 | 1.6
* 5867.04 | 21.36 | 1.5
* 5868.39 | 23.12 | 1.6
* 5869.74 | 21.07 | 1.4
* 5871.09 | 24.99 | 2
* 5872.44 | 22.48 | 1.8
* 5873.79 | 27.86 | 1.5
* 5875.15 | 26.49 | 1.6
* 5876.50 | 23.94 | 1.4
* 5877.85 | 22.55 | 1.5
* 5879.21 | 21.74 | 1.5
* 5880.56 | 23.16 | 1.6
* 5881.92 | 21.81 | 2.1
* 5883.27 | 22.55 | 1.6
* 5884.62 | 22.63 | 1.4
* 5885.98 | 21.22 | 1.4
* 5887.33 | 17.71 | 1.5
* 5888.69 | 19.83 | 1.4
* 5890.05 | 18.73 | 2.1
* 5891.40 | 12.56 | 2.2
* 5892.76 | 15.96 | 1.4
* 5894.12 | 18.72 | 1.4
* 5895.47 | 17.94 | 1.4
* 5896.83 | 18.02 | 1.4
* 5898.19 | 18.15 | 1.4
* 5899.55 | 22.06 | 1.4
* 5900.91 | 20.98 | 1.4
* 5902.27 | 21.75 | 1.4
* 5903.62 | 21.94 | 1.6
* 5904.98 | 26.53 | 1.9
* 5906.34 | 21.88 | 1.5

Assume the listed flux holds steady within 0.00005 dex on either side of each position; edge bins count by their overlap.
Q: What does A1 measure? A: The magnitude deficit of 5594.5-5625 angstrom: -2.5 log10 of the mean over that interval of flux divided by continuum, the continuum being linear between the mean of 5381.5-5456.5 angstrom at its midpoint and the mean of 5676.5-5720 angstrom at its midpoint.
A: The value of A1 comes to 0.03 mag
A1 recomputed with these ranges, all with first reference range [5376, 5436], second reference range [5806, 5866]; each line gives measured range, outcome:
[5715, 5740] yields 0.01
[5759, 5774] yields -0.01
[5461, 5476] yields -0.02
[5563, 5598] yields 0.00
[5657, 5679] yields 0.00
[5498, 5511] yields 0.00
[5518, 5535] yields 0.00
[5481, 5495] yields -0.07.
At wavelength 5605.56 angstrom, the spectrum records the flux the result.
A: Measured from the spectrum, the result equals 23.58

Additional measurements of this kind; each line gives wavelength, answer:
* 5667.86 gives 22.17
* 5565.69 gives 20.12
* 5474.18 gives 23.77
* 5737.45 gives 23.58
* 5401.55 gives 20.42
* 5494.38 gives 23.01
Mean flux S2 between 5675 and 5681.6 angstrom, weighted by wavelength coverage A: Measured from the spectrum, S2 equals 22.4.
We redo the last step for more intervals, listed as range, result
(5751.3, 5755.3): 22.8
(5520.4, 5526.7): 23.2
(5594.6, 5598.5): 22.2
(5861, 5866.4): 21.6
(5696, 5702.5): 23.3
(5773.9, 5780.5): 21.9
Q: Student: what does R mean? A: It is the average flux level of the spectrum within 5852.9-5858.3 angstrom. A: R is 22.2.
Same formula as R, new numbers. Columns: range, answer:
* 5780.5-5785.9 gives 21.3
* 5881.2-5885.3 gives 22.3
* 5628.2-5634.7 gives 23.1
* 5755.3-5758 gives 24.3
